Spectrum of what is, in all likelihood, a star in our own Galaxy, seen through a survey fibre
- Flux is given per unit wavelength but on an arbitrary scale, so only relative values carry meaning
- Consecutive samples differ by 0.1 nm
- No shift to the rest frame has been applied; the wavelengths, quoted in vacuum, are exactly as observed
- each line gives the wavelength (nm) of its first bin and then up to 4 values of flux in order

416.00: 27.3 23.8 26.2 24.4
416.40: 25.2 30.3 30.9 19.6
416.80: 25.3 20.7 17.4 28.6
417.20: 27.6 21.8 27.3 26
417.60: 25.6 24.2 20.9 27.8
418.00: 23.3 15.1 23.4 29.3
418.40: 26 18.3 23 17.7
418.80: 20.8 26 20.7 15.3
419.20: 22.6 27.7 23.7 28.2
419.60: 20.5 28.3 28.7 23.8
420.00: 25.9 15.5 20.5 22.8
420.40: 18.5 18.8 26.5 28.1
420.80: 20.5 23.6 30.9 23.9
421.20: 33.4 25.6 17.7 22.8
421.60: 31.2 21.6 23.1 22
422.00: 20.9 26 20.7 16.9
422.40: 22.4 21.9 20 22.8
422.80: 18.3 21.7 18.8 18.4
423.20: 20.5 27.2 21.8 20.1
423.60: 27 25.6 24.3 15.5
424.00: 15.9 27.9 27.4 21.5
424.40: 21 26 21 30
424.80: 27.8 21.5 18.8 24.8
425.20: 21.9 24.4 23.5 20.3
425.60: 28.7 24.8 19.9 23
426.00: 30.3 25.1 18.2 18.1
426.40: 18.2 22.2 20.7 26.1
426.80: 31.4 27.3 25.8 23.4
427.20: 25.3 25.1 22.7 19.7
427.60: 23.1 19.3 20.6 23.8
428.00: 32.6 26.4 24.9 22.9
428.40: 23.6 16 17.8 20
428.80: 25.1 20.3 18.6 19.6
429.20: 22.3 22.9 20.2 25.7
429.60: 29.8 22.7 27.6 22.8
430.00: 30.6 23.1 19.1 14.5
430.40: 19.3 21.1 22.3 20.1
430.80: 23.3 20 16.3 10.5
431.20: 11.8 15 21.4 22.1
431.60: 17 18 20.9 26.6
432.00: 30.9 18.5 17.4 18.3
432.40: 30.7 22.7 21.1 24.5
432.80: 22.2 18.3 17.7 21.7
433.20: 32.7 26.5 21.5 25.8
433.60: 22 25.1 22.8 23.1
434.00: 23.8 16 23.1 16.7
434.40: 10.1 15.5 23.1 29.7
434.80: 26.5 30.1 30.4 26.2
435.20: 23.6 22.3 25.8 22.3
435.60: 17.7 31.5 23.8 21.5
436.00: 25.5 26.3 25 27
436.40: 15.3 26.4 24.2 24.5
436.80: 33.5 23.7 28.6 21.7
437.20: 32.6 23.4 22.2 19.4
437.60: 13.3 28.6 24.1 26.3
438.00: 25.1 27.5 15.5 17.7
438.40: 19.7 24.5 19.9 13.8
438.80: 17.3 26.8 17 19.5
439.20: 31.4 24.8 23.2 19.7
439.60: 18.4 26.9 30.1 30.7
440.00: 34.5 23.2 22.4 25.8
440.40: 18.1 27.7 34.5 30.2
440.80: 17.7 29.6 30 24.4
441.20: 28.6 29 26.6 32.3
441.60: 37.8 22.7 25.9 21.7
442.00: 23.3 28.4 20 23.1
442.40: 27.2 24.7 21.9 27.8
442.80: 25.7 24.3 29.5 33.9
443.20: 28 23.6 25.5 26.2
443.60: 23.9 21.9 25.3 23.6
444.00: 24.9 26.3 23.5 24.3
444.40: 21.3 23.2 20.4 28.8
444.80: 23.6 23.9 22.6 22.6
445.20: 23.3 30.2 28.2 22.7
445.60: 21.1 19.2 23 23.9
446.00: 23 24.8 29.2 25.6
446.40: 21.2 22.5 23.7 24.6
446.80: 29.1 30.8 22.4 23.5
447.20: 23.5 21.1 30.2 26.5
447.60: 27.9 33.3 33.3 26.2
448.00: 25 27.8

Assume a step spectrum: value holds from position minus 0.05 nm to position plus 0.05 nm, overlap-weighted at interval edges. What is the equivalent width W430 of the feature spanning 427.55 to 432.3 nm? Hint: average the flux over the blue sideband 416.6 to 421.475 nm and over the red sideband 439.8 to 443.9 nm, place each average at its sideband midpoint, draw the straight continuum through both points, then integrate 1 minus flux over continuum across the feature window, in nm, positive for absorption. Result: 0.67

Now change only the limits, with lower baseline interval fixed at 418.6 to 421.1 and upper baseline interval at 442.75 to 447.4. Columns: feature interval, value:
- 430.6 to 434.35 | 0.42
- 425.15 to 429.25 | 0.11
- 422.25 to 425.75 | 0.12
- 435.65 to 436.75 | -0.02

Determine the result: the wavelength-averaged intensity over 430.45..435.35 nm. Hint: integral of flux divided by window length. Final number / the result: 21.8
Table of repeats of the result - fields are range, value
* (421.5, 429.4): 22.8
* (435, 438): 24.5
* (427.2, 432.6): 21.7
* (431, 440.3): 22.9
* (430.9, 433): 20.1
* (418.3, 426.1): 23.1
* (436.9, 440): 23.2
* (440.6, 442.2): 27.2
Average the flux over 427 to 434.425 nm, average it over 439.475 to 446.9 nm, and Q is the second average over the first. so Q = 1.2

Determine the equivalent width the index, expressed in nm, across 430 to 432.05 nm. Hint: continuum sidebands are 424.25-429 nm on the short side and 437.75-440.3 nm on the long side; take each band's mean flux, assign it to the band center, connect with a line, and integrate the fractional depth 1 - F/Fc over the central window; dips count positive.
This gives 0.29 nm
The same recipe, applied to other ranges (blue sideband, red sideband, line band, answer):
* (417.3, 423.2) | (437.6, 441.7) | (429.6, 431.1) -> 0.152 nm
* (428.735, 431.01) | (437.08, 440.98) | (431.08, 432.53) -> 0.143 nm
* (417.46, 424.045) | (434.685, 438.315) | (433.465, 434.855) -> 0.152 nm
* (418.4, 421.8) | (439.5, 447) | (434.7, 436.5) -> -0.010 nm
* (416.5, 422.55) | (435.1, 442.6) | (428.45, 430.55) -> 0.192 nm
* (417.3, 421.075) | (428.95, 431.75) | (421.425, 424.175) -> 0.053 nm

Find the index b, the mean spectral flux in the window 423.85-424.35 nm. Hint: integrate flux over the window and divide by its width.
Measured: 21.6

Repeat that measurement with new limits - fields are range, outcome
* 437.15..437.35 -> 28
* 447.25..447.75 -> 27.8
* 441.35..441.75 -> 29.9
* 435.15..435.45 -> 23.9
